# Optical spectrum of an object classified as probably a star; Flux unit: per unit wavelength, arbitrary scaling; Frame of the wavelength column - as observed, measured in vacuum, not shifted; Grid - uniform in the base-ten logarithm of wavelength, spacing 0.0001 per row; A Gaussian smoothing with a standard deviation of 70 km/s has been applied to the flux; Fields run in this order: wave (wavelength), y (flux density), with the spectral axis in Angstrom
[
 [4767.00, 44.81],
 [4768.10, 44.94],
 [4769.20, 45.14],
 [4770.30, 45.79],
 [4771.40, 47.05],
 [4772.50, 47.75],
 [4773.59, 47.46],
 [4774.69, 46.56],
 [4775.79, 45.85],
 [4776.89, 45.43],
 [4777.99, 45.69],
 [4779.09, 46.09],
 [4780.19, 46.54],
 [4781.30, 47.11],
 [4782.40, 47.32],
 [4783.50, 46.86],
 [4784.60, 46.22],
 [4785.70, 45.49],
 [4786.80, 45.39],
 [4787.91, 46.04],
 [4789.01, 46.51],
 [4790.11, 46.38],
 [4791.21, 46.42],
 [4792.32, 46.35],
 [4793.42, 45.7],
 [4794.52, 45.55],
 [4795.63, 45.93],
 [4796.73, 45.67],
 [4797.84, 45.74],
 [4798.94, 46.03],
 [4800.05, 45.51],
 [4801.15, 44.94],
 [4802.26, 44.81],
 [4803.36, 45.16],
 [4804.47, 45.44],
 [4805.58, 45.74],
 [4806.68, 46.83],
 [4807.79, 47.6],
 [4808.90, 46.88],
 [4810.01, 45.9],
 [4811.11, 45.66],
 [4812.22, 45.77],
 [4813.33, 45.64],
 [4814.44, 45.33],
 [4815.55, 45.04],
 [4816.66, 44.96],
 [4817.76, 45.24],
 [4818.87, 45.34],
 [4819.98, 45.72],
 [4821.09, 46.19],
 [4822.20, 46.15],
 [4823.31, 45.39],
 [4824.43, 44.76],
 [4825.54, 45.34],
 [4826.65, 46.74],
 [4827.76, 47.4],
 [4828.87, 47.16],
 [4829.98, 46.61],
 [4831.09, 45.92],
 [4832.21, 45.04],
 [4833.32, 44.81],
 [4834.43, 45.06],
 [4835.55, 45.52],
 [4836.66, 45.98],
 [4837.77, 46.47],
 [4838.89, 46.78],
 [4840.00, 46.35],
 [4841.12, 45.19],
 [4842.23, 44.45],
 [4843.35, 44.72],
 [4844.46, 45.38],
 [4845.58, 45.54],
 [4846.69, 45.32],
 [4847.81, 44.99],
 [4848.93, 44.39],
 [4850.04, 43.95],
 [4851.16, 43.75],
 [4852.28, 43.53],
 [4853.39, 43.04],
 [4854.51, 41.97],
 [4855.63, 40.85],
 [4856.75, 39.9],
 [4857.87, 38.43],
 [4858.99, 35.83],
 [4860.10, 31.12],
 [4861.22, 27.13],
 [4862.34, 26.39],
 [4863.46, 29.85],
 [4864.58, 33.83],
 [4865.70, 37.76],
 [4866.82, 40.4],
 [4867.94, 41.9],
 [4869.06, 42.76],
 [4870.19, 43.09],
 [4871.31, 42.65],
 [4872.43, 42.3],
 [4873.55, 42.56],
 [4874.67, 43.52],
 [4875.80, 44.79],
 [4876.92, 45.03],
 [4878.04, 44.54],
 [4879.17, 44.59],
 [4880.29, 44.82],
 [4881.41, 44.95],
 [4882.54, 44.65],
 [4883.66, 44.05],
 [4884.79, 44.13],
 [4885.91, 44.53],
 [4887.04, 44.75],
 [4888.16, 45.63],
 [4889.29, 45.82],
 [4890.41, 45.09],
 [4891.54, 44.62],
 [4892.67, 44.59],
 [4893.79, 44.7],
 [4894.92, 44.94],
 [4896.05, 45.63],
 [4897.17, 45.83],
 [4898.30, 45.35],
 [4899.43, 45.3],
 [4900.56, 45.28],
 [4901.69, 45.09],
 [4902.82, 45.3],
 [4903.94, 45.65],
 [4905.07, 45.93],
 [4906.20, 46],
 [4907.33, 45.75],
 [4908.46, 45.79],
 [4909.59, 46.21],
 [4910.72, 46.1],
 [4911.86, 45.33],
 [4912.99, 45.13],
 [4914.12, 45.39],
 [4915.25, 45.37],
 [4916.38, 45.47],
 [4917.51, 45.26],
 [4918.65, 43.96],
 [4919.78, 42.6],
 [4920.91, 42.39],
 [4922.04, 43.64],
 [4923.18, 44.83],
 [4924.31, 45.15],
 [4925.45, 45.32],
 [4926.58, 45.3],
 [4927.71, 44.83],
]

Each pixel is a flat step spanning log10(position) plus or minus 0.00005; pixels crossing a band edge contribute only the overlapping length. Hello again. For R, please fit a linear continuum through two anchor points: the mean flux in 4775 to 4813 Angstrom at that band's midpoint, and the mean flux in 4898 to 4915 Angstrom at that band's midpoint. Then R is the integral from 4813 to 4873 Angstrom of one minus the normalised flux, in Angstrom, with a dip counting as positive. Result 3.9 Angstrom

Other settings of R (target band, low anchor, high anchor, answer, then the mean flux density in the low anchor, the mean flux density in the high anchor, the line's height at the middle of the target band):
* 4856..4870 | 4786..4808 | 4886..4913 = 3.0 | 45.9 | 45.4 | 45.6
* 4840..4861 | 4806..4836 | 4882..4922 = 1.5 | 45.9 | 45.1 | 45.6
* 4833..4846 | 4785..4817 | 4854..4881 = -1.1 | 45.8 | 39.5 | 42.1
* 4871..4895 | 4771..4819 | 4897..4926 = 0.5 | 46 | 45.1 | 45.3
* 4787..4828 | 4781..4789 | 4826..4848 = 0.3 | 46.3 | 45.8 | 46.1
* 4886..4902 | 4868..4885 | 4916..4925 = -0.4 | 43.8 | 44.1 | 43.9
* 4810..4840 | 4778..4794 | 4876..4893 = -0.1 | 46.3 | 44.8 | 45.7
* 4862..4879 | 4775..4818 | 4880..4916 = 1.9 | 45.9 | 45.2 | 45.4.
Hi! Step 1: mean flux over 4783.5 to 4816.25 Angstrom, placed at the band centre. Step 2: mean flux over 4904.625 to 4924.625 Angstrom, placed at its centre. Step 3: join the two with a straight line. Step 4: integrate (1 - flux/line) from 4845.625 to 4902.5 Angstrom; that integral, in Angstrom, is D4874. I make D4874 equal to 3.83 Angstrom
